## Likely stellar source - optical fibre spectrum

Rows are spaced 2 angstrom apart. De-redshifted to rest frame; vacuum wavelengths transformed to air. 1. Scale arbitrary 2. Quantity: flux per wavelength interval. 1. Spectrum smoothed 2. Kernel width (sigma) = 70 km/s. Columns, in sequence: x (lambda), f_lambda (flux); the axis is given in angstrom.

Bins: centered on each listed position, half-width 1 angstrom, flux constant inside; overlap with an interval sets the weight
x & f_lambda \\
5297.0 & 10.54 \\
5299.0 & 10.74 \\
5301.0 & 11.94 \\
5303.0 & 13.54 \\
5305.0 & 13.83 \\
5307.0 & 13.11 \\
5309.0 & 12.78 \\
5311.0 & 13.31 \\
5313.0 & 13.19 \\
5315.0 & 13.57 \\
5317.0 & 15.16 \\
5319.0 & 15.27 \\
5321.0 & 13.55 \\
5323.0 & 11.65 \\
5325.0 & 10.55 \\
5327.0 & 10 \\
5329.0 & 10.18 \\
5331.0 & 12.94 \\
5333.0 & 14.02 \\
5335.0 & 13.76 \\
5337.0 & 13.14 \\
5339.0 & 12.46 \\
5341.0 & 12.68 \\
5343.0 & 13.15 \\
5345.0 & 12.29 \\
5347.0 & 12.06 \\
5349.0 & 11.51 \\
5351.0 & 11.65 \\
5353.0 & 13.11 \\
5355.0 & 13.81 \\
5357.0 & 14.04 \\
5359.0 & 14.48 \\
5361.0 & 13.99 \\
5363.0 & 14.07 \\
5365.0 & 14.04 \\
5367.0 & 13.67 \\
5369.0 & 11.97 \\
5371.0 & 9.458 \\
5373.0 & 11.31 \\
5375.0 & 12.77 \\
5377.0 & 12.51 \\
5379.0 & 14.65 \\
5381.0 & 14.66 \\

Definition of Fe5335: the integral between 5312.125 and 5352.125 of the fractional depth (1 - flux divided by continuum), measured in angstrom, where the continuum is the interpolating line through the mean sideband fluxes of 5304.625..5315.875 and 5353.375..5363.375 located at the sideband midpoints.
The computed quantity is 2.8 angstrom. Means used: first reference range 13.3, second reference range 14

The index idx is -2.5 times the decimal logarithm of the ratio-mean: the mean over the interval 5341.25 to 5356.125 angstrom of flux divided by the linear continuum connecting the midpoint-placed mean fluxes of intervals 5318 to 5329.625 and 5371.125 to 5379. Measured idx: -0.04 mag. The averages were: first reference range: 11.9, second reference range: 12.2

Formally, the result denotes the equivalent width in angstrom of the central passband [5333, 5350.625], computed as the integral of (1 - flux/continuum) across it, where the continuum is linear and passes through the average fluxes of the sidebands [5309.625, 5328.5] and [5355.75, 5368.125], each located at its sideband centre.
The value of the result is 1.03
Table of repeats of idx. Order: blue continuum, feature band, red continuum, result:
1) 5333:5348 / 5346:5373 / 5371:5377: -0.06 mag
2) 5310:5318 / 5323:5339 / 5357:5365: 0.15 mag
